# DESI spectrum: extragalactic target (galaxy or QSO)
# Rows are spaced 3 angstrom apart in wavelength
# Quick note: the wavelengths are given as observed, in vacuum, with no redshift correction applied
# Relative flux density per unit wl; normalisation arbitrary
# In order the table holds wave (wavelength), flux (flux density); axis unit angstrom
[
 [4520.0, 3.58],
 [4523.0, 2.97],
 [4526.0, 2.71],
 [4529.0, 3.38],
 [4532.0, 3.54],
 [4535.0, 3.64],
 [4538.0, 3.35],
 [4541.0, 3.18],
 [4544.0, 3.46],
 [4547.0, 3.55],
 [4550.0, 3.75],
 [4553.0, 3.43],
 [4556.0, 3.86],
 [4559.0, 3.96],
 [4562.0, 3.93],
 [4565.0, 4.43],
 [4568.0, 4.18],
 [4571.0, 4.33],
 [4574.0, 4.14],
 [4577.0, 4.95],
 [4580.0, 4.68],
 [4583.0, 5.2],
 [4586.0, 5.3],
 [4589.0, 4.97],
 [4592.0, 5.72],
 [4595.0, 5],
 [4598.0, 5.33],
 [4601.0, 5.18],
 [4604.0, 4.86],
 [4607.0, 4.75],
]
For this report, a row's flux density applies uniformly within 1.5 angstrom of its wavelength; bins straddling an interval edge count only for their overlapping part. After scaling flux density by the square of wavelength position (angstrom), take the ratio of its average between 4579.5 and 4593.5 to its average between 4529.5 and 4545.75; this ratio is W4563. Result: 1.6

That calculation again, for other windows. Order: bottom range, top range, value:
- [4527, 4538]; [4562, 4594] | 1.40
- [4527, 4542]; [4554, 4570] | 1.21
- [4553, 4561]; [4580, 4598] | 1.38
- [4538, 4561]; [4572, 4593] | 1.40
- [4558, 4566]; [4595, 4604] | 1.28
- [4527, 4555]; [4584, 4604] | 1.54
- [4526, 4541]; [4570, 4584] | 1.41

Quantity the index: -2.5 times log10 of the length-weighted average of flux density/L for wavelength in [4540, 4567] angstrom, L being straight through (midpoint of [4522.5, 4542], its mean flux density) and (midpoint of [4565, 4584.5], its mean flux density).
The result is 0.050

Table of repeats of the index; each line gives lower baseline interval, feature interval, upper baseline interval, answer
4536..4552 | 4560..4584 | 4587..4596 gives 0.02 mag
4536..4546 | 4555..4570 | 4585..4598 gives 0.02 mag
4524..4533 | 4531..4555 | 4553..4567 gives 0.01 mag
